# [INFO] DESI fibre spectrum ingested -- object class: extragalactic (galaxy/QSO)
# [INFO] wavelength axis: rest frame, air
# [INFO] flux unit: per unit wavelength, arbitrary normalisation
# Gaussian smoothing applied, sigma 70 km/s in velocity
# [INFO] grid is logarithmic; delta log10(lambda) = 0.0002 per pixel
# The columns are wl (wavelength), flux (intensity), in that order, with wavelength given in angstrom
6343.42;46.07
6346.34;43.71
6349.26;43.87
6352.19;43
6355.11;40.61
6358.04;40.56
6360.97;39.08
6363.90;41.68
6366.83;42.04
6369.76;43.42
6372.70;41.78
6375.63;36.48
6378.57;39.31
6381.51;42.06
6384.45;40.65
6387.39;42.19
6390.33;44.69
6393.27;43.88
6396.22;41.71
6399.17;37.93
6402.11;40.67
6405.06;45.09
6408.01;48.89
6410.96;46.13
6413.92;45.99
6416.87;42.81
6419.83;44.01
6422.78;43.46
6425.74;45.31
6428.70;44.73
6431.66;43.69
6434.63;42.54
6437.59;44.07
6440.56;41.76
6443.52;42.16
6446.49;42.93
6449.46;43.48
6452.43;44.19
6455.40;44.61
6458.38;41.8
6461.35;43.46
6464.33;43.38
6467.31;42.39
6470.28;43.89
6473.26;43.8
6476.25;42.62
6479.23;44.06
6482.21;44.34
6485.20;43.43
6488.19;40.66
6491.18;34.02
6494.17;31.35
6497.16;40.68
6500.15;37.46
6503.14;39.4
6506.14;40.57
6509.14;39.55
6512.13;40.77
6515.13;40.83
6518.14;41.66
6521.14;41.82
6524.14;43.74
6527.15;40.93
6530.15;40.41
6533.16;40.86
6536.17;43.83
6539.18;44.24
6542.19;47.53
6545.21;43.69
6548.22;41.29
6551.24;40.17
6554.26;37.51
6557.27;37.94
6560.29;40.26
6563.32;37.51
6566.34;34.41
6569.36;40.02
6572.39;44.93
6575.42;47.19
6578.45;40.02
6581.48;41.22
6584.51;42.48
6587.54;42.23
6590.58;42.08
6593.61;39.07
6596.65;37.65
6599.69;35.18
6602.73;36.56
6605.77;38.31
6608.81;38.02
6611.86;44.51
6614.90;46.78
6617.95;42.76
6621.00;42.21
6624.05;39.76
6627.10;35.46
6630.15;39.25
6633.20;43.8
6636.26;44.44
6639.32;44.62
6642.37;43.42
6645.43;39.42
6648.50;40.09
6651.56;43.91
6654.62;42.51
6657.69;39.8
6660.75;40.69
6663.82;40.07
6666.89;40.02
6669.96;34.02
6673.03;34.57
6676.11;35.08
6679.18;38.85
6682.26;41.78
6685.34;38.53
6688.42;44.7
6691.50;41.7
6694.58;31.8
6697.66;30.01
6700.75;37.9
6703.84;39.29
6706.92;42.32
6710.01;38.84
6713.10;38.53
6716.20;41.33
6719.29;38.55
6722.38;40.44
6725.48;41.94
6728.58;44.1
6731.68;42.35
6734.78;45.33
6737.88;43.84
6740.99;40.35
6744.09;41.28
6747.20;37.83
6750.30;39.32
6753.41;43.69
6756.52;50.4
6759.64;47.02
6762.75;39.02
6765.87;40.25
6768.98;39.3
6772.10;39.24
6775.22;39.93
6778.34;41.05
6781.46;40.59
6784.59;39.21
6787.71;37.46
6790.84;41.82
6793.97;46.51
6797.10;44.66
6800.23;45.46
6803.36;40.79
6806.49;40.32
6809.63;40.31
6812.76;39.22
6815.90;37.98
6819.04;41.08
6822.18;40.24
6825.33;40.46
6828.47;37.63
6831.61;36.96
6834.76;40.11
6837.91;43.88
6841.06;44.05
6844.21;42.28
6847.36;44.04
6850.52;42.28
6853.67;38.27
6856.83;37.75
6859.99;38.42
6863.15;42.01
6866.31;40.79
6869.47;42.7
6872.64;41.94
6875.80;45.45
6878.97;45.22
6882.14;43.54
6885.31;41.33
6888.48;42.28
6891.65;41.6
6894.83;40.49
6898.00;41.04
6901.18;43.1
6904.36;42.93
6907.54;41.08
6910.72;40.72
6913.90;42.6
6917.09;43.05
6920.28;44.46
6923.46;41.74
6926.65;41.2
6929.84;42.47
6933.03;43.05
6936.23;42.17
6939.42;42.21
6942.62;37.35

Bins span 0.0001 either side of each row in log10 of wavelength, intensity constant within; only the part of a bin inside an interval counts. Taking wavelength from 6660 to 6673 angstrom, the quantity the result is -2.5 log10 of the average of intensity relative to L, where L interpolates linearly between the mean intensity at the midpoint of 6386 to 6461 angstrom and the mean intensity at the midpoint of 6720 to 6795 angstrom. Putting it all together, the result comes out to 0.111 mag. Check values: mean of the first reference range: 43.6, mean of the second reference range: 41.7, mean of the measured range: 38.1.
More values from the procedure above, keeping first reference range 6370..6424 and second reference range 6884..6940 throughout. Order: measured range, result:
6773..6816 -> 0.03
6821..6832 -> 0.09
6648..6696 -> 0.08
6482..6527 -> 0.07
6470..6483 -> -0.03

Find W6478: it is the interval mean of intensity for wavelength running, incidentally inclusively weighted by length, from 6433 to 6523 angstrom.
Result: 41.6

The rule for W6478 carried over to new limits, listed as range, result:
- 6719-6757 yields 42.2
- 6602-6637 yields 41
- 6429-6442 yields 43.2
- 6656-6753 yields 39.6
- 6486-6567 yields 40.2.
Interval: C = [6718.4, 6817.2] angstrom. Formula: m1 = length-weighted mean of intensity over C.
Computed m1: 41.6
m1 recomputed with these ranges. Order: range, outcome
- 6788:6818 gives 41.7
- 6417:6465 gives 43.5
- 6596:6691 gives 40.3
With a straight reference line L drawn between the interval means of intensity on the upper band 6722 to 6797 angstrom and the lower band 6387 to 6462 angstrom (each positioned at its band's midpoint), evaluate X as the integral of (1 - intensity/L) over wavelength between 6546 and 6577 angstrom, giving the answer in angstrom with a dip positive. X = 1.92 angstrom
